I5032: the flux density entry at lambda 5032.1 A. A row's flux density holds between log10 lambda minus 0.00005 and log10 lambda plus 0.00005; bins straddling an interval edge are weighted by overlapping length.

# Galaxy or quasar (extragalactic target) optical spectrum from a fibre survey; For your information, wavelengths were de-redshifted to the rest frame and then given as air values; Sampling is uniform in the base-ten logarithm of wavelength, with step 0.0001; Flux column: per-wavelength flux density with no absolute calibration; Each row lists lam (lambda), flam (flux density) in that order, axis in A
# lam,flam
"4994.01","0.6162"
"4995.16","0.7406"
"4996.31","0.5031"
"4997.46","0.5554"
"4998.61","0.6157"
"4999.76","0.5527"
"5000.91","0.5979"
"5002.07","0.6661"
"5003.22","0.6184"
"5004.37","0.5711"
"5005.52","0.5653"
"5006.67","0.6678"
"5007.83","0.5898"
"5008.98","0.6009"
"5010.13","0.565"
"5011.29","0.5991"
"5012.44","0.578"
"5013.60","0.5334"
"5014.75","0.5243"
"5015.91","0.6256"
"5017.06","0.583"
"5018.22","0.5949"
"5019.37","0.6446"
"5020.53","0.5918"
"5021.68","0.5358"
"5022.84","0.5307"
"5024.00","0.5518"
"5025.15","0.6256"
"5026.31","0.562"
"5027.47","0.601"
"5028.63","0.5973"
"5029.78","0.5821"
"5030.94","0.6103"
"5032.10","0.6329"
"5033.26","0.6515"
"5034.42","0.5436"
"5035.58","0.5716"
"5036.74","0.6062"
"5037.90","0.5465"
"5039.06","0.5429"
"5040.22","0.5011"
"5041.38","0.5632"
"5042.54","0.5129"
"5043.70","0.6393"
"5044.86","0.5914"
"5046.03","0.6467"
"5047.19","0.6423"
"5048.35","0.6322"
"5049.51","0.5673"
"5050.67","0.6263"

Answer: 0.6329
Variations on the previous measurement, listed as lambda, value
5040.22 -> 0.5011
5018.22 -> 0.5949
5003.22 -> 0.6184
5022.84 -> 0.5307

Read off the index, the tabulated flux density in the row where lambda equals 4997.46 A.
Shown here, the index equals 0.5554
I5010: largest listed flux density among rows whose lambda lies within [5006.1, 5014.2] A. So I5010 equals 0.6678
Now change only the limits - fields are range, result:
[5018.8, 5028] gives 0.6446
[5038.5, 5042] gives 0.5632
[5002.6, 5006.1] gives 0.6184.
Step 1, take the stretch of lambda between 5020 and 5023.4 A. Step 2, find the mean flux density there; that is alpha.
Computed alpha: 0.553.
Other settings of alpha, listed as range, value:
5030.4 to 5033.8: 0.631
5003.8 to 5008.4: 0.598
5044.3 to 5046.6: 0.617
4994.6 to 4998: 0.6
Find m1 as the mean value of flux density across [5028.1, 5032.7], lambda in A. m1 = 0.606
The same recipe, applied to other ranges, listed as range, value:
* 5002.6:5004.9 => 0.598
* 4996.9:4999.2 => 0.586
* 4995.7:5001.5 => 0.566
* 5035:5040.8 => 0.554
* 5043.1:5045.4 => 0.616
